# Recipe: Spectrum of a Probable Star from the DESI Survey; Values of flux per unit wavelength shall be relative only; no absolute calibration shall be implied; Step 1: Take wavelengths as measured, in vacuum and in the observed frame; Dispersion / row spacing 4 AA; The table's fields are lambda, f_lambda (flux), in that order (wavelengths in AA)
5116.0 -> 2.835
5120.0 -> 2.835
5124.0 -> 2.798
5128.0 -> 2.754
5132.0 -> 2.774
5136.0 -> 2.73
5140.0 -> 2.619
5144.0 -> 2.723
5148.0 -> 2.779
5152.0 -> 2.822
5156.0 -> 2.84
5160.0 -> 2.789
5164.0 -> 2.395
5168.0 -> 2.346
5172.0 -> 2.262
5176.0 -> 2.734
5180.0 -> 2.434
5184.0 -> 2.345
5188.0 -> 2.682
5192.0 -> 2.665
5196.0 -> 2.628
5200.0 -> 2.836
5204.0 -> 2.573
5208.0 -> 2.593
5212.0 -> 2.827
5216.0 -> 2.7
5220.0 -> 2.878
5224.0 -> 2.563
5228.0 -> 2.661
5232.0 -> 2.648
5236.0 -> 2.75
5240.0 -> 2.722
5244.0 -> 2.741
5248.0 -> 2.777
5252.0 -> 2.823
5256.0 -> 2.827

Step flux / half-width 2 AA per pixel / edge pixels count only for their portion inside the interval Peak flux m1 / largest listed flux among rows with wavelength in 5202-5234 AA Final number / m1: 2.878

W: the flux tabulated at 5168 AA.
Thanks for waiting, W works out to 2.346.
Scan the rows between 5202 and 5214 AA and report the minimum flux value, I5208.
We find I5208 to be 2.573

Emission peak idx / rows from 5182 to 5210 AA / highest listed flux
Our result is 2.836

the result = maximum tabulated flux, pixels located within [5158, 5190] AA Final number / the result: 2.789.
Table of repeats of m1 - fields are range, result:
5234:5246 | 2.75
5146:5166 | 2.84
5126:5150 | 2.779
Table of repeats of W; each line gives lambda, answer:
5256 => 2.827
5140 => 2.619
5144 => 2.723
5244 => 2.741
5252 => 2.823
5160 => 2.789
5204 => 2.573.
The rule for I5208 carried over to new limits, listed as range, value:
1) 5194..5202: 2.628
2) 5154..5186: 2.262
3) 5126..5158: 2.619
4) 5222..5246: 2.563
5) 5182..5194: 2.345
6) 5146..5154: 2.779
